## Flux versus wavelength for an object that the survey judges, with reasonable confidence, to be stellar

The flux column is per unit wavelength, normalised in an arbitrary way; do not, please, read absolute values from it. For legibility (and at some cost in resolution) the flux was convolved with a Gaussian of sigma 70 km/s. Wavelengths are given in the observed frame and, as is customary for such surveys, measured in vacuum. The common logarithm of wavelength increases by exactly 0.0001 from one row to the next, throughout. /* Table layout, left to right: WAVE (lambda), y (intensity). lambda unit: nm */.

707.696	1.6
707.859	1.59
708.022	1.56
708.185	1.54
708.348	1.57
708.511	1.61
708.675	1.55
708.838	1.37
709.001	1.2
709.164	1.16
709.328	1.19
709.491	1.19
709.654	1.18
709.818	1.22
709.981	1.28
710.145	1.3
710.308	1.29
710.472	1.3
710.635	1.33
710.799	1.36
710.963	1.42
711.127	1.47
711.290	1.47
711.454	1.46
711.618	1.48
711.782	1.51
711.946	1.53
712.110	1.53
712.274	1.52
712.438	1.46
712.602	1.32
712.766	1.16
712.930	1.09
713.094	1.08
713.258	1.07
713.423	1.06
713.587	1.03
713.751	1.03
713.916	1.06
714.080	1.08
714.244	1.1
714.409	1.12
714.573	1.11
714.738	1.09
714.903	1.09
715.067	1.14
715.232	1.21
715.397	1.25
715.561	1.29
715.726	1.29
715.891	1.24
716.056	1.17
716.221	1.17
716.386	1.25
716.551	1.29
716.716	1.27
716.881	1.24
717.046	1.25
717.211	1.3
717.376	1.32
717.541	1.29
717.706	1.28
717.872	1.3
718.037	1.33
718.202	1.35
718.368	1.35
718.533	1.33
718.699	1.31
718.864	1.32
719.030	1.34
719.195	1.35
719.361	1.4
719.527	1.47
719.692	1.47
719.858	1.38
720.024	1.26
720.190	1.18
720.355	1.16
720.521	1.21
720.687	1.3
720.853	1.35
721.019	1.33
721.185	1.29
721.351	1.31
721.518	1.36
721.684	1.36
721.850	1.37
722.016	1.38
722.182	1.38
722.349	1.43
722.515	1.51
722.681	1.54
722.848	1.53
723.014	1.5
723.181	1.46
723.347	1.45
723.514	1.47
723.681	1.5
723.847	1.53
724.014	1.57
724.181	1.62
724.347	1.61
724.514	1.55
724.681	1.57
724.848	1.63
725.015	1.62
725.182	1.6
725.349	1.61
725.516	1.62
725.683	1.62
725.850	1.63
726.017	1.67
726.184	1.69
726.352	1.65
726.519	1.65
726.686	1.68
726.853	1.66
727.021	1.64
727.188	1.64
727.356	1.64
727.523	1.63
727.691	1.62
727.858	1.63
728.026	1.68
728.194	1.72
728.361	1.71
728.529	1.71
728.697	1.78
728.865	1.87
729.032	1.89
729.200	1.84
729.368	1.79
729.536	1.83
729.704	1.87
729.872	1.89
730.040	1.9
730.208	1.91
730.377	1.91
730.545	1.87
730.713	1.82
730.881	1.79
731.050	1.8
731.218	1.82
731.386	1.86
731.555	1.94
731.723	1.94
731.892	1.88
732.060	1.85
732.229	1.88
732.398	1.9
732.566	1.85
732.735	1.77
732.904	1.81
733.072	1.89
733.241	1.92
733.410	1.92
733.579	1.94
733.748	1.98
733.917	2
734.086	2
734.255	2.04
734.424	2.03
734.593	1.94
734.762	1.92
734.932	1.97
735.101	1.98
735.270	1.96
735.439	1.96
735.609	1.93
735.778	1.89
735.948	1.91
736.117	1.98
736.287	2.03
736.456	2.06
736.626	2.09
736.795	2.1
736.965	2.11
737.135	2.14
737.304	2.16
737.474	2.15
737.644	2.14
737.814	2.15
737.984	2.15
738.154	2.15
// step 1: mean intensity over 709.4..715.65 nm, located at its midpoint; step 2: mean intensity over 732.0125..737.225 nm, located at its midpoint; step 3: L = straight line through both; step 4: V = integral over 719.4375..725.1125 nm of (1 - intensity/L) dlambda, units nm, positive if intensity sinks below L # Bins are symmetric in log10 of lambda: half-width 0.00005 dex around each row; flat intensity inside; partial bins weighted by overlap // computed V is 0.49 nm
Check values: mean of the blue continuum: 1.25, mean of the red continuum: 1.96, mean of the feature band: 1.43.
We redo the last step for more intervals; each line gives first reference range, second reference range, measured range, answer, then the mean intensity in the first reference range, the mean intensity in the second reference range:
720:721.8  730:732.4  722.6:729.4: -0.27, 1.29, 1.87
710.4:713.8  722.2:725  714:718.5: 0.54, 1.32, 1.53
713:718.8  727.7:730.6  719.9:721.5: 0.17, 1.2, 1.81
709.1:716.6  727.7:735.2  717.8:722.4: 0.48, 1.25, 1.87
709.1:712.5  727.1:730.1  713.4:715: 0.40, 1.36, 1.76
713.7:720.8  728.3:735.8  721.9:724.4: 0.02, 1.25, 1.89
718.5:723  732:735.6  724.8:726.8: -0.08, 1.36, 1.93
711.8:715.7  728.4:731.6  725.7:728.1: 0.10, 1.2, 1.84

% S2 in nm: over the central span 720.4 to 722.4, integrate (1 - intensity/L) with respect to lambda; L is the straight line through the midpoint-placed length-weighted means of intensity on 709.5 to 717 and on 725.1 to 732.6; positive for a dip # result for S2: 0.24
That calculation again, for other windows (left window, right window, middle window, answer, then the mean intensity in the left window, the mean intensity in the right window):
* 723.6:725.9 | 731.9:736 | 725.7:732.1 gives -0.10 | 1.59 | 1.93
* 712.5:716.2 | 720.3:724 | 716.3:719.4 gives -0.12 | 1.14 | 1.4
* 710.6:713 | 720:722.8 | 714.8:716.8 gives 0.23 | 1.41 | 1.34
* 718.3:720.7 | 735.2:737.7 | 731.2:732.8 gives -0.02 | 1.32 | 2.04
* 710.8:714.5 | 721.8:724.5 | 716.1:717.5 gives 0.11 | 1.28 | 1.49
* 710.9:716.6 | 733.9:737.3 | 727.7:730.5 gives -0.04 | 1.25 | 2.01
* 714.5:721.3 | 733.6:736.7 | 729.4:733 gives -0.08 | 1.28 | 1.98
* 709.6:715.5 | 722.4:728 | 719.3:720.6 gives 0.12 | 1.26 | 1.59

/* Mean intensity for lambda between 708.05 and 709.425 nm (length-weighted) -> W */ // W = 1.4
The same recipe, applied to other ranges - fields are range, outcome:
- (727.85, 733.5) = 1.84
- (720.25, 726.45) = 1.49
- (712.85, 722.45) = 1.25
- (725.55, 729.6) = 1.7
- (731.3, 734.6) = 1.92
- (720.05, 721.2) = 1.26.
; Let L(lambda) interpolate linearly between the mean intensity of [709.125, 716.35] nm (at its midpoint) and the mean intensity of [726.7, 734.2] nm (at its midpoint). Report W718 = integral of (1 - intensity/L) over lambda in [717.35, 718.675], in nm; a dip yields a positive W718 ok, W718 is 0.09 nm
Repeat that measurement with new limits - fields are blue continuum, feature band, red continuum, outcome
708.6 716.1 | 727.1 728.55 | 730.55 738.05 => 0.08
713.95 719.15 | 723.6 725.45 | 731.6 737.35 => -0.03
